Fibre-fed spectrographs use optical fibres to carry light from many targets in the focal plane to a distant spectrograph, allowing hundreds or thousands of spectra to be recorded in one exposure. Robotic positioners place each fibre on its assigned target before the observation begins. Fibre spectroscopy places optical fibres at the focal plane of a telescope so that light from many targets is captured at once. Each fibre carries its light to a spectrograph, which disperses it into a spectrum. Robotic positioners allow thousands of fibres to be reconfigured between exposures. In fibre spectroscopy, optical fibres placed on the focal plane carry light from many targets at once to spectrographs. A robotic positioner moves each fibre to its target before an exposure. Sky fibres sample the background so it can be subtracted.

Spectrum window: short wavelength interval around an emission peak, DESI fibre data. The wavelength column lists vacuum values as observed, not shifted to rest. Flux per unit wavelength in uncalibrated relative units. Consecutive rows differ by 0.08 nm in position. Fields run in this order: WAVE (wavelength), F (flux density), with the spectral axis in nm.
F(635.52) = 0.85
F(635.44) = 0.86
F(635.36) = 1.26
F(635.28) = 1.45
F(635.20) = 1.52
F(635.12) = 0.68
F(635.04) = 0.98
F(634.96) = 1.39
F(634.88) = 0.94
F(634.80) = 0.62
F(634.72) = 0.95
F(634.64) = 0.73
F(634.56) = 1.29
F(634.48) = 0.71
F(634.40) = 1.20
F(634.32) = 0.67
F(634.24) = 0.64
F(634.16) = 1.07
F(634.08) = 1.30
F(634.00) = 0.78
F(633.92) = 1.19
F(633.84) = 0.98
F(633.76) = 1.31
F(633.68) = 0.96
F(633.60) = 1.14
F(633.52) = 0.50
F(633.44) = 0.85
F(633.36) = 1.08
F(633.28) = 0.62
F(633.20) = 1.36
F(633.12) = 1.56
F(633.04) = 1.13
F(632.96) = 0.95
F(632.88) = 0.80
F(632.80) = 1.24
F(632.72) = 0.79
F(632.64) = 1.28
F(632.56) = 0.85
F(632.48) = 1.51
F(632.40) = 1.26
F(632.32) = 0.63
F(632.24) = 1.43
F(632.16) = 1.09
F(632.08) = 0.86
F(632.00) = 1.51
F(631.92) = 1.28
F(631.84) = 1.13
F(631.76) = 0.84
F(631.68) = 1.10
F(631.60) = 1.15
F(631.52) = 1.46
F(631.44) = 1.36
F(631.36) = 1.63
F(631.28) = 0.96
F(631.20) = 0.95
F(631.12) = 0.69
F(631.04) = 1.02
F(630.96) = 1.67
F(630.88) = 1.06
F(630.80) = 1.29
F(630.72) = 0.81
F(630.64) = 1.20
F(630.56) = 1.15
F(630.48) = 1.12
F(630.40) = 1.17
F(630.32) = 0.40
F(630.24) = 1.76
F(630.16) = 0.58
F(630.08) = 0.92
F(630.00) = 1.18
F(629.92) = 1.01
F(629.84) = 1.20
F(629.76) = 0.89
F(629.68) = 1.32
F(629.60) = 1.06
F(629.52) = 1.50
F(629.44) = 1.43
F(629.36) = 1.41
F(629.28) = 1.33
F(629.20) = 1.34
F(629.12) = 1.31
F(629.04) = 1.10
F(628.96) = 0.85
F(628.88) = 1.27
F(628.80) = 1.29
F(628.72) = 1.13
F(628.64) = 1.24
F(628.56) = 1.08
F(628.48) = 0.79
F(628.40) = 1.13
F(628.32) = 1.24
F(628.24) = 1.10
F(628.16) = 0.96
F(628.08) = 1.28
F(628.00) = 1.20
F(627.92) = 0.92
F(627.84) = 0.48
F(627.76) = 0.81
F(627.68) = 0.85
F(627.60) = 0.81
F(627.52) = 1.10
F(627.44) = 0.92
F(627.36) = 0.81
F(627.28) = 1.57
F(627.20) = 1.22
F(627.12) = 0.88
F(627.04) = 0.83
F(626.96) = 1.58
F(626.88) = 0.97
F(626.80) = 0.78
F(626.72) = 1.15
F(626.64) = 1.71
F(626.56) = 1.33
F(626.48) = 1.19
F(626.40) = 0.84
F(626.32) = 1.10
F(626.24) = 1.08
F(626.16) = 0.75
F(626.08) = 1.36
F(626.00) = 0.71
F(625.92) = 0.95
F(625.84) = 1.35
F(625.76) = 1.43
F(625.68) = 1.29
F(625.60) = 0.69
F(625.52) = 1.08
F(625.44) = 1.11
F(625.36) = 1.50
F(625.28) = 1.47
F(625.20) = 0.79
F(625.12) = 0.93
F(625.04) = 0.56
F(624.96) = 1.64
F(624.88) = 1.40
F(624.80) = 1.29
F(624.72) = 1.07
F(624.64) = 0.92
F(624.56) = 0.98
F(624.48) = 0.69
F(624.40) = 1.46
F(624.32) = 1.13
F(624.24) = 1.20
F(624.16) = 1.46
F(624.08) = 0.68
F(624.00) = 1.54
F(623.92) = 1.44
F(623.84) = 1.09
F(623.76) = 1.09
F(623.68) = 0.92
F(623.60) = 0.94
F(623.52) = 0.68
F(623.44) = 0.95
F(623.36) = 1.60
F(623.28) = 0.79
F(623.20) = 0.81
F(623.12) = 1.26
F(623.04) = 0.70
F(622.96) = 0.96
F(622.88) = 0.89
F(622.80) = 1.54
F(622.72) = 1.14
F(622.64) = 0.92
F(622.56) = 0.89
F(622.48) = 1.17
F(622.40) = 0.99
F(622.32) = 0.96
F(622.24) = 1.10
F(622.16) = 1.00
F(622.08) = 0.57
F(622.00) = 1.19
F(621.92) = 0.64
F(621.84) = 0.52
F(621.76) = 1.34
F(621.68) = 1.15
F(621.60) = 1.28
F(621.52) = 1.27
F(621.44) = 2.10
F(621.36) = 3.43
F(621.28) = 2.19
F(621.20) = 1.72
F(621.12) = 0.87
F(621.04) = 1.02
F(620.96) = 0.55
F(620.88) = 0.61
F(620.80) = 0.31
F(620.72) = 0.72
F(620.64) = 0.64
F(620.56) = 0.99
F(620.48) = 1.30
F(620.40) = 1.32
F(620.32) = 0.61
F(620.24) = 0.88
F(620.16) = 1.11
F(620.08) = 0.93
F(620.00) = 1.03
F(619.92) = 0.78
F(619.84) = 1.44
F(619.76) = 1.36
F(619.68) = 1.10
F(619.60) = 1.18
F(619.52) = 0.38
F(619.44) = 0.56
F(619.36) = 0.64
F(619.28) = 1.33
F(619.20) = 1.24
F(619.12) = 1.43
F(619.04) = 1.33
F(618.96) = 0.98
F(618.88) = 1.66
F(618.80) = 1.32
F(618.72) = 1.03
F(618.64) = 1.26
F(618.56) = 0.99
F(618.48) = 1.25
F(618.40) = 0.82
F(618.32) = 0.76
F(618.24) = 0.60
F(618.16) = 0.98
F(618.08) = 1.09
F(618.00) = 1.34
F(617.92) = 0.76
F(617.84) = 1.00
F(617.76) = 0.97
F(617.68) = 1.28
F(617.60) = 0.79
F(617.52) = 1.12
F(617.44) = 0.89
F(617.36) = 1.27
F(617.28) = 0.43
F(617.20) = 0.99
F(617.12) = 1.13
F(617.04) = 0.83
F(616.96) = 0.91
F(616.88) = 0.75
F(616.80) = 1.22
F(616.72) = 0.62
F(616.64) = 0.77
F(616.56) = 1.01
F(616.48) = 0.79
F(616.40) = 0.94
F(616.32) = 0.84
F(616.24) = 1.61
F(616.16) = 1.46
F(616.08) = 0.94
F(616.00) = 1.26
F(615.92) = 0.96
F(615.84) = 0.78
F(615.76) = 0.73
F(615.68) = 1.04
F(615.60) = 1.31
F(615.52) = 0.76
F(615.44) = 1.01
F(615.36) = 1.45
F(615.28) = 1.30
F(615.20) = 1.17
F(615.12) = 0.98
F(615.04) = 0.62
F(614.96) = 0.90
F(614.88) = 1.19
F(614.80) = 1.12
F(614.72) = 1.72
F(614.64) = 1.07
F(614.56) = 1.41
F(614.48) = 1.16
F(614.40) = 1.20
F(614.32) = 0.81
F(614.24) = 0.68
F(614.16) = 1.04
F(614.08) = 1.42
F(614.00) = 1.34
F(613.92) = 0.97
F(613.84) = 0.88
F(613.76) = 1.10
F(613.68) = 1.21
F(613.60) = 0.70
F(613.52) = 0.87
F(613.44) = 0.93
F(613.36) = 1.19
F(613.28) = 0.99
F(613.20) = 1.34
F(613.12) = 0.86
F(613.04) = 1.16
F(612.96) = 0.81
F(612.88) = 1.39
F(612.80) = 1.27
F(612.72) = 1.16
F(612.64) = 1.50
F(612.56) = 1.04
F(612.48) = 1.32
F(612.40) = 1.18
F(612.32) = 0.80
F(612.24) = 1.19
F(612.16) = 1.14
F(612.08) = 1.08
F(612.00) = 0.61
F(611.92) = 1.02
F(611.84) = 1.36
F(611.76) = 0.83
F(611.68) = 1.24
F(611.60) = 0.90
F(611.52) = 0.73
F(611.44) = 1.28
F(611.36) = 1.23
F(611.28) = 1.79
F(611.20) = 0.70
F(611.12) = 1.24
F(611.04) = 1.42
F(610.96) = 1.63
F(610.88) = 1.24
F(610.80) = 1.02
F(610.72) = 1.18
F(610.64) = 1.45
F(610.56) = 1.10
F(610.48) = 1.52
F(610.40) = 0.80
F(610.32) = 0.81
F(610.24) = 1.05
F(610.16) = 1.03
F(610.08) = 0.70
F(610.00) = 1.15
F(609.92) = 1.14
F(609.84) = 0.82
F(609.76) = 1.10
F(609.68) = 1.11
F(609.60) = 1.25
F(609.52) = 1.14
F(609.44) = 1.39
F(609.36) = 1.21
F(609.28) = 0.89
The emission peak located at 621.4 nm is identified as Hgamma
